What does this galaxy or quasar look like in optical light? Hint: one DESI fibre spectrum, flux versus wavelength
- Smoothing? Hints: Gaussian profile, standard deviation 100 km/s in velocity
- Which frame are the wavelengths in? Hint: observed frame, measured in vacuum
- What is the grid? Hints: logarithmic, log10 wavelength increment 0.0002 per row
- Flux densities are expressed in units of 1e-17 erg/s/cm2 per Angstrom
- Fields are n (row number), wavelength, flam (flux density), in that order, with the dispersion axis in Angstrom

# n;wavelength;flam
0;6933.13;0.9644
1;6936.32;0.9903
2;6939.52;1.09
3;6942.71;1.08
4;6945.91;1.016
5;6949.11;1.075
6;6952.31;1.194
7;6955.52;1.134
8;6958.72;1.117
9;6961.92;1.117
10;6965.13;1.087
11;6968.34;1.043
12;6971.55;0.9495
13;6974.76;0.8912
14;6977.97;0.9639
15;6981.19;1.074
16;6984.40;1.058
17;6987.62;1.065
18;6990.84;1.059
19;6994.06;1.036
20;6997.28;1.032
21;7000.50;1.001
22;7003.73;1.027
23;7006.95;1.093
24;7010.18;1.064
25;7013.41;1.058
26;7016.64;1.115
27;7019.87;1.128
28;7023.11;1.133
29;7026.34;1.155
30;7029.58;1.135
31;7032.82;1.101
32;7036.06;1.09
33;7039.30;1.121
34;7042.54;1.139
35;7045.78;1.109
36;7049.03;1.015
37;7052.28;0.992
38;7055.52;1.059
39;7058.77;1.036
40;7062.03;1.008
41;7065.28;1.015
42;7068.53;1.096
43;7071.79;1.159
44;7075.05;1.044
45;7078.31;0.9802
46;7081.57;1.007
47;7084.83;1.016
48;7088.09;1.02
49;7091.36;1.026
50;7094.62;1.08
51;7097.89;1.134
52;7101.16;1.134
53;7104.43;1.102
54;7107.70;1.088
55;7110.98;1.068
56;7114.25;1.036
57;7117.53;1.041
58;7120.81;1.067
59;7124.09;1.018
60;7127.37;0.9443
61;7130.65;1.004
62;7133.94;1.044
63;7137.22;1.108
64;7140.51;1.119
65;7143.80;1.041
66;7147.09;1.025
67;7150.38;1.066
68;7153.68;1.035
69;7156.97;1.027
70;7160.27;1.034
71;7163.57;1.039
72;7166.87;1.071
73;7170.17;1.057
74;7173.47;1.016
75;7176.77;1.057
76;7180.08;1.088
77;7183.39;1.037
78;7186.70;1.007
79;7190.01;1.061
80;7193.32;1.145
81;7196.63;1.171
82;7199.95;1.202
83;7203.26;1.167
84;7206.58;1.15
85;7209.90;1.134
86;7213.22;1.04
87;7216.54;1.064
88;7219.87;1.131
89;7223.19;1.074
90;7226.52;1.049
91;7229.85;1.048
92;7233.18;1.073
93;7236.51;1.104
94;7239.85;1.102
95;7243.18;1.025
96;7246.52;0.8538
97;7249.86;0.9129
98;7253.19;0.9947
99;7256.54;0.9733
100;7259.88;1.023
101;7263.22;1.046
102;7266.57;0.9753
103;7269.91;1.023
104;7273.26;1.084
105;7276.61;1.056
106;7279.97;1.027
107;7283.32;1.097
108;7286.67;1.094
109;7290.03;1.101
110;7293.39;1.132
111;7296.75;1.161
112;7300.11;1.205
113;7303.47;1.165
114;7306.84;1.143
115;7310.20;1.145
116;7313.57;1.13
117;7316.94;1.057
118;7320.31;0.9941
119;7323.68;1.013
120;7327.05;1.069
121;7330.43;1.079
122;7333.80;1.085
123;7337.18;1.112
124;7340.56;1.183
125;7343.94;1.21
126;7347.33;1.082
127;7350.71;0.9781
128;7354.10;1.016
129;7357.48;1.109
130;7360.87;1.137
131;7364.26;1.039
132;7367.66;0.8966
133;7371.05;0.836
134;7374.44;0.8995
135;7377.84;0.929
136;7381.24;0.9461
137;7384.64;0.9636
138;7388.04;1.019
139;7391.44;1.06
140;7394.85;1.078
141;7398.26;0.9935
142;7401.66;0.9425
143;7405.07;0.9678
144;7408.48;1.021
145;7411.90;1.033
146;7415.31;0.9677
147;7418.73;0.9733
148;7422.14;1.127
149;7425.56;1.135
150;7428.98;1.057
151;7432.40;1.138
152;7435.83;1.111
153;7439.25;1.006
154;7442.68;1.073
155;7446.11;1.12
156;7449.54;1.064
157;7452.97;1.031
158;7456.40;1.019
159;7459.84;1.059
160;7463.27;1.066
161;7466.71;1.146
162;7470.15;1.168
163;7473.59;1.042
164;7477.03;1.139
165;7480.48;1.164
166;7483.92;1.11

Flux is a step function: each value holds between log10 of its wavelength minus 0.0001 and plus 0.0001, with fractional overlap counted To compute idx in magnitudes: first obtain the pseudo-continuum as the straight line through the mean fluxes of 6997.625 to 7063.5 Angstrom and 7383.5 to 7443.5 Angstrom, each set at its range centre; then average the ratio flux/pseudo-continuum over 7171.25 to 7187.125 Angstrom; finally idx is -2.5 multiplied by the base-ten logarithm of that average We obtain 0.019 mag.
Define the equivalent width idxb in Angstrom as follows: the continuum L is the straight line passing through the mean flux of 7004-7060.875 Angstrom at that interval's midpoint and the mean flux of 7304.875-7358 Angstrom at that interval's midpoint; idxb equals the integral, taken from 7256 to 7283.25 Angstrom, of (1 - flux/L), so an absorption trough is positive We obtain 1.4 Angstrom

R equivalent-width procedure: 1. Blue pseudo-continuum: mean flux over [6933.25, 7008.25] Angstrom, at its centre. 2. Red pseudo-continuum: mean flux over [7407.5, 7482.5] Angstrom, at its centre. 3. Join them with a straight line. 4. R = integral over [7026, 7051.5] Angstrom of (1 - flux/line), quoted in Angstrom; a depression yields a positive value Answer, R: -1.2 Angstrom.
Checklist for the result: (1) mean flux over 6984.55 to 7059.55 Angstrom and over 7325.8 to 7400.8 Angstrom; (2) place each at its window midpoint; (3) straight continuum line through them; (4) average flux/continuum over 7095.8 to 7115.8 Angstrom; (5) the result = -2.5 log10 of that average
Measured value -0.03 mag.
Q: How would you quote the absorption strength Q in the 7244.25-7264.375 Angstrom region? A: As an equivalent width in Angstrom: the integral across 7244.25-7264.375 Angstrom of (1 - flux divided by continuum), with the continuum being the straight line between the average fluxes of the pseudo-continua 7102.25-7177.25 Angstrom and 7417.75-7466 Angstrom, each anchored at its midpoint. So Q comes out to 1.73 Angstrom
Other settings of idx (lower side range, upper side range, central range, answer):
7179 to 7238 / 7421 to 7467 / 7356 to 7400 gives 0.10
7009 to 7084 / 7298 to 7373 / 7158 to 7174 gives 0.03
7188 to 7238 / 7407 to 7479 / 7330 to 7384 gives 0.06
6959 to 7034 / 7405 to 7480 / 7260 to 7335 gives -0.02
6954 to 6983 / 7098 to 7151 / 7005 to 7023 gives -0.05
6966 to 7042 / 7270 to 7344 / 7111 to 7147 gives 0.04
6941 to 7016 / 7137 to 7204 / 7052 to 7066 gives 0.04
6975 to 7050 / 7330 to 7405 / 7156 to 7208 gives -0.03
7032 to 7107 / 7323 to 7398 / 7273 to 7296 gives -0.05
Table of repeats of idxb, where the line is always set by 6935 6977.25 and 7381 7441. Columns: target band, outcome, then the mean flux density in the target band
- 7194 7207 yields -1.6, 1.17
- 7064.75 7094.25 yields 0.2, 1.04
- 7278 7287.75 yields -0.3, 1.07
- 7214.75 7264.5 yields 0.5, 1.03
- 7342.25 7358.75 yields -0.7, 1.08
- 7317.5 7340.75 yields -0.7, 1.07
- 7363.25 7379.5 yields 1.9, 0.915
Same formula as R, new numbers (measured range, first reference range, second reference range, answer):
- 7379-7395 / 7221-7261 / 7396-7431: 0.3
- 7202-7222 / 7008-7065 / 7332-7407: -1.2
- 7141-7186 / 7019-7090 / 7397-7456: 0.7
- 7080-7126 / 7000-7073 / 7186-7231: 1.3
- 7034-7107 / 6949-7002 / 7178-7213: 1.0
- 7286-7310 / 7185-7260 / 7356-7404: -2.7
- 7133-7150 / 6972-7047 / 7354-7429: -0.3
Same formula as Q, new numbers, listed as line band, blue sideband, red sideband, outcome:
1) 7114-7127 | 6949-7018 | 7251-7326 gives 0.4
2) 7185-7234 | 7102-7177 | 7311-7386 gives -2.7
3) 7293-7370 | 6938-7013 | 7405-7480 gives -1.7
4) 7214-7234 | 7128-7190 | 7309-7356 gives -0.2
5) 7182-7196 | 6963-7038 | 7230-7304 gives -0.2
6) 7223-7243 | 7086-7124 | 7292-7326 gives 0.5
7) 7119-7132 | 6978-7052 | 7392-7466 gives 0.7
